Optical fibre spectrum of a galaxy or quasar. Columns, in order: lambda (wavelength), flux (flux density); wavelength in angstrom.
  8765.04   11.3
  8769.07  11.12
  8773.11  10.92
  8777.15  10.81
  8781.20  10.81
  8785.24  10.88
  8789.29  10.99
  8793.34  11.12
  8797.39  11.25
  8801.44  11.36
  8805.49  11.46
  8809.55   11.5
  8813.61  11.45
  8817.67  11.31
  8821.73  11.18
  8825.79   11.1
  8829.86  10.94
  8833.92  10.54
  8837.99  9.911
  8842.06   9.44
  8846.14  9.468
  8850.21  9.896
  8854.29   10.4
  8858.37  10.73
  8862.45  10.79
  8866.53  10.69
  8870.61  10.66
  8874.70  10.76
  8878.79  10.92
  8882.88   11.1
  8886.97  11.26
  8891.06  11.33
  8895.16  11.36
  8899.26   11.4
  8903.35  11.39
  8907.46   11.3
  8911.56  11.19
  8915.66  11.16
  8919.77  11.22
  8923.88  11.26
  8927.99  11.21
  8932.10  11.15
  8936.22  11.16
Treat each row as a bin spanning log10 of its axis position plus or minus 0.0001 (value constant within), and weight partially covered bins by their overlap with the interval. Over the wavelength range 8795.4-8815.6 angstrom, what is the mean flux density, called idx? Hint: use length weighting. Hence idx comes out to 11.4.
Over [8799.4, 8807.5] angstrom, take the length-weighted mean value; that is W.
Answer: 11.4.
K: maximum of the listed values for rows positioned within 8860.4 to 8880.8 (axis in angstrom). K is 10.92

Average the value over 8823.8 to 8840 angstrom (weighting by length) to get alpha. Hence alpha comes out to 10.6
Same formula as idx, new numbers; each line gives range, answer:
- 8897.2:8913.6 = 11.3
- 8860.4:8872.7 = 10.7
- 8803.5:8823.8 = 11.4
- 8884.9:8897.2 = 11.3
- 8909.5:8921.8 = 11.2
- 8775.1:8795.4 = 10.9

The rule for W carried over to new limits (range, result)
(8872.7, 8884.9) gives 10.9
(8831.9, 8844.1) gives 9.96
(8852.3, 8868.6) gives 10.7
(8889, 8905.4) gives 11.4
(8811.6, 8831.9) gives 11.2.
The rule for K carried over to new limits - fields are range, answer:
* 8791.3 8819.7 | 11.5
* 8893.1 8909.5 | 11.4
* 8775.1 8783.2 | 10.81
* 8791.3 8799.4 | 11.25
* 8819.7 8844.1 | 11.18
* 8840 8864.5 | 10.79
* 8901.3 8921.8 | 11.39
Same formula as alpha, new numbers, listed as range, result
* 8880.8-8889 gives 11.2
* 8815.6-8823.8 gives 11.3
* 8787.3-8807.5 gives 11.2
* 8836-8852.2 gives 9.68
